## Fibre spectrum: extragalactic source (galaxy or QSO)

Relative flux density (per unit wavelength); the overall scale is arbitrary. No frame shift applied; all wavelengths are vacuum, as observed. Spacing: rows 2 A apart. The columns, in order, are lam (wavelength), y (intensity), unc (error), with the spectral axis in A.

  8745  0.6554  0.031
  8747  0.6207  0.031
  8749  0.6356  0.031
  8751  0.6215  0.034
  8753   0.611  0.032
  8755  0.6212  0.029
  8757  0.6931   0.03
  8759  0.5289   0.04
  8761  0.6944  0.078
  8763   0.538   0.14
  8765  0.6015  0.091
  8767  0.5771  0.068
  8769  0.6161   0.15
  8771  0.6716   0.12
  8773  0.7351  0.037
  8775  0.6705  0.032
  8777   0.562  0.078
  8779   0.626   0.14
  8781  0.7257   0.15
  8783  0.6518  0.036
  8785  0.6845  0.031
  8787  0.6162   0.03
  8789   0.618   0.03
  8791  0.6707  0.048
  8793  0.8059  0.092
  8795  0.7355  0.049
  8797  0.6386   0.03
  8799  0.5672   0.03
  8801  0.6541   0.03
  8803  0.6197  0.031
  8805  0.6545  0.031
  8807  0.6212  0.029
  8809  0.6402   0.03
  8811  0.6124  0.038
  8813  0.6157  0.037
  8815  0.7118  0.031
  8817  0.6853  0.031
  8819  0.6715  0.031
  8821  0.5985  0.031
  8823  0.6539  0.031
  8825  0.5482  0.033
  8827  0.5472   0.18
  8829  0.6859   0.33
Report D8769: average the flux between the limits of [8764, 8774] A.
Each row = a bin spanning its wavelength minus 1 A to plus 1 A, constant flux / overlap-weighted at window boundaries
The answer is 0.64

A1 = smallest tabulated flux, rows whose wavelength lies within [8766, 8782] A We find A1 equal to 0.562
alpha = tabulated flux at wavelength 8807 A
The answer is 0.6212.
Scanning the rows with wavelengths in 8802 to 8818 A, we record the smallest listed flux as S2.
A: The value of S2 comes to 0.6124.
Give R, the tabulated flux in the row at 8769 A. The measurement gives 0.6161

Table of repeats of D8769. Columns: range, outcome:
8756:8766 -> 0.611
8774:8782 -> 0.646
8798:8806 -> 0.624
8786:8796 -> 0.689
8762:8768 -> 0.572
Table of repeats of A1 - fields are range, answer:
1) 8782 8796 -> 0.6162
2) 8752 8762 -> 0.5289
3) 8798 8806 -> 0.5672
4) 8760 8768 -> 0.538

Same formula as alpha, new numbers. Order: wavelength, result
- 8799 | 0.5672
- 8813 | 0.6157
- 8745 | 0.6554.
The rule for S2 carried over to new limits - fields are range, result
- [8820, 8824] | 0.5985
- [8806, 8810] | 0.6212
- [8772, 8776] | 0.6705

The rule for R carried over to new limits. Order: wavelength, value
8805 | 0.6545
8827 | 0.5472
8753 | 0.611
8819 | 0.6715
